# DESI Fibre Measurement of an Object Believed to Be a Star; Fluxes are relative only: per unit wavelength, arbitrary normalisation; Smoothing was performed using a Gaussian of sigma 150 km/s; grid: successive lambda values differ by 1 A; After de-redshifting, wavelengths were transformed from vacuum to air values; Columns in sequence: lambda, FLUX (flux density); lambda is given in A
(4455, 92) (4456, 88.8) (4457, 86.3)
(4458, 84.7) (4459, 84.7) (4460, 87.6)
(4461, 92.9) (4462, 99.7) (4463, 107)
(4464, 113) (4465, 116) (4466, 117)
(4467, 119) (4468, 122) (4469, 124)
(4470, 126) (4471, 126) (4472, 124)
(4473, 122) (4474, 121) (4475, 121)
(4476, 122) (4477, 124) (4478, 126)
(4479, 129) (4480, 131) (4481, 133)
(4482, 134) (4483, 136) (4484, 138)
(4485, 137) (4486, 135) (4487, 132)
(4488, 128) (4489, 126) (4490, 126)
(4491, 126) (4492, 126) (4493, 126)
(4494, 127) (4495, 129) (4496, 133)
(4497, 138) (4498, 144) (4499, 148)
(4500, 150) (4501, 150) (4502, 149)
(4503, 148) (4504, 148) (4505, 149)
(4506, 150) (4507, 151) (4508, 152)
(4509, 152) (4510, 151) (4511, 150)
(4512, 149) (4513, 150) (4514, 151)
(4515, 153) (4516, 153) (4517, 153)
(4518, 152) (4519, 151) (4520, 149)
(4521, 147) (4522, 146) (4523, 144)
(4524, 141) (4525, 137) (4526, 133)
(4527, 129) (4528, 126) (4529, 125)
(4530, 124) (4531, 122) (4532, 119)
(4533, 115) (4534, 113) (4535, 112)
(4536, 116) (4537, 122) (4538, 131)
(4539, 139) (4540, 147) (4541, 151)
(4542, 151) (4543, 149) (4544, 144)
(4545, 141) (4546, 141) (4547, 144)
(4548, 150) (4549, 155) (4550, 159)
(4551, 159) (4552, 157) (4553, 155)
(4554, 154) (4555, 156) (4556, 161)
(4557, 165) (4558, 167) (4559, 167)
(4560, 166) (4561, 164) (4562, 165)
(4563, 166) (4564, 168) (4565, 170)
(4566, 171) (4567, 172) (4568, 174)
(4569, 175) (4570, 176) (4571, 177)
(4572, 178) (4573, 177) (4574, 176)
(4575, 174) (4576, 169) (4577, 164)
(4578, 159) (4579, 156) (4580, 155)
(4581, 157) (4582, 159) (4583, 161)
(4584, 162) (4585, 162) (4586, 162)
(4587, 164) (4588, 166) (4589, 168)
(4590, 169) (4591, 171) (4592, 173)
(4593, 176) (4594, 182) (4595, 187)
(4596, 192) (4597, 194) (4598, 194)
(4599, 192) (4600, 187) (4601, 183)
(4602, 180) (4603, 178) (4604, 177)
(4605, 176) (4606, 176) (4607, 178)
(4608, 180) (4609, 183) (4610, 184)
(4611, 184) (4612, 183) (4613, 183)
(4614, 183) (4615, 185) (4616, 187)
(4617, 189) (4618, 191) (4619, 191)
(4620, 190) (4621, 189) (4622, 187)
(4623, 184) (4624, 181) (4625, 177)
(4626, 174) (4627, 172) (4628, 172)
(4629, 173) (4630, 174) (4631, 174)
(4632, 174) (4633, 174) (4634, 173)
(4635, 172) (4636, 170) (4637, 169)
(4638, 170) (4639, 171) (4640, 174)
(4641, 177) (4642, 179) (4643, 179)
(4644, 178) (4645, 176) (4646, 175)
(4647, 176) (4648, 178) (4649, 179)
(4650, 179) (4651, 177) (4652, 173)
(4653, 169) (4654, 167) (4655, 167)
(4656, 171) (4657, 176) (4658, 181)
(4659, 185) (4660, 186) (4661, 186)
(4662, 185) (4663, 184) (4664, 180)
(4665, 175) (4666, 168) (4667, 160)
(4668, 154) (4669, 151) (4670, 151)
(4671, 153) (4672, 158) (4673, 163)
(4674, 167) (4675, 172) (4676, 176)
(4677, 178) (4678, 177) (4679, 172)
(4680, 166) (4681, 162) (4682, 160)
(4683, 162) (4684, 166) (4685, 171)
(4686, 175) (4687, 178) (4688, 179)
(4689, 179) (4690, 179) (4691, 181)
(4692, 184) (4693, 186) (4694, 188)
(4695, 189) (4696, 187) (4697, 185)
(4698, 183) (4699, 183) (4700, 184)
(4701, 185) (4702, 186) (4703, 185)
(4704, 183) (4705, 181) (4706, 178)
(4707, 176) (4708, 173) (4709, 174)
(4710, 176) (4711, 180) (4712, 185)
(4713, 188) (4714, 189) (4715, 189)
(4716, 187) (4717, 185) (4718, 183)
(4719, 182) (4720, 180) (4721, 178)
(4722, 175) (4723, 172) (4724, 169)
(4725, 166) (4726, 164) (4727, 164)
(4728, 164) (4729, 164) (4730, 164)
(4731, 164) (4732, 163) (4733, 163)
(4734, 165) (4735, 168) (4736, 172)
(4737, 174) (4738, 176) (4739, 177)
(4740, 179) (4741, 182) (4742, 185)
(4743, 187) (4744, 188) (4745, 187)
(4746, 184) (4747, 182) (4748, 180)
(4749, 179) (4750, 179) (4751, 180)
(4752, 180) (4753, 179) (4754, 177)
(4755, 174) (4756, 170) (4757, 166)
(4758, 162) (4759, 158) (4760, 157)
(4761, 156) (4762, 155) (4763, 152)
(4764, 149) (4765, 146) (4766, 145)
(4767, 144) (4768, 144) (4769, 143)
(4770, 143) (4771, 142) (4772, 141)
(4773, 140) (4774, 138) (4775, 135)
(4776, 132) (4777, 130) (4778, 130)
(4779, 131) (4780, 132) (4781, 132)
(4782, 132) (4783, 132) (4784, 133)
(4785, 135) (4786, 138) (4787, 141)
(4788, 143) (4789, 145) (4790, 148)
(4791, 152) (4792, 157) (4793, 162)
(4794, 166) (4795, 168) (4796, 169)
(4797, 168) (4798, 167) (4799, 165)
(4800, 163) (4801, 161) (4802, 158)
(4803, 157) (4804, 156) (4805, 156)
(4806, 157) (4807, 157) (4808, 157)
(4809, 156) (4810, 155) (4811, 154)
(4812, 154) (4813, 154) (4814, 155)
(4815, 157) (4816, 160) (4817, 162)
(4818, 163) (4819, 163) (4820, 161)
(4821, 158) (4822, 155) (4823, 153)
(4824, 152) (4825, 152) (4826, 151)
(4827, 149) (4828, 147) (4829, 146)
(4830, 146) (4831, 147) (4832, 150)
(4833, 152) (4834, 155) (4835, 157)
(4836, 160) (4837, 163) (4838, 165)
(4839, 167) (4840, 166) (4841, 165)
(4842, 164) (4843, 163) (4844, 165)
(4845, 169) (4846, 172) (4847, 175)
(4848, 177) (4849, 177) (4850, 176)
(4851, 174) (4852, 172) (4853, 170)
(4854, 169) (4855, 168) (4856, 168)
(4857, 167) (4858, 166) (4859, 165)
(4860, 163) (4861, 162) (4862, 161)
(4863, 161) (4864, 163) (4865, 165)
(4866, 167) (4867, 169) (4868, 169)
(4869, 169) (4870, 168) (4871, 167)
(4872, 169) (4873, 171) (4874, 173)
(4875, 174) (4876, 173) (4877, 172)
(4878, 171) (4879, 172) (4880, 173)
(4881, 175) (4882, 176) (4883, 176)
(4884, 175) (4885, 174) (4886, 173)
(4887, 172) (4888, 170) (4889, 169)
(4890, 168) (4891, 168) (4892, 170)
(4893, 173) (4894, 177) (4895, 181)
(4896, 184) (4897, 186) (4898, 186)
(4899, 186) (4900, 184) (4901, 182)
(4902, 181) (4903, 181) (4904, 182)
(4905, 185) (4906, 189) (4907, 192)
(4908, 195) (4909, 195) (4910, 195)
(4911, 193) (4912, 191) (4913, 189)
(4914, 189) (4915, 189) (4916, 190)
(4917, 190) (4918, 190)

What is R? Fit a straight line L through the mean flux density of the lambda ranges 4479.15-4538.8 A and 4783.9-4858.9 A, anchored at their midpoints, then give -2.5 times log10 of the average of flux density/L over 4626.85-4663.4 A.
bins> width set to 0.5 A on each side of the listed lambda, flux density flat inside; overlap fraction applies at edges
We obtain -0.19 mag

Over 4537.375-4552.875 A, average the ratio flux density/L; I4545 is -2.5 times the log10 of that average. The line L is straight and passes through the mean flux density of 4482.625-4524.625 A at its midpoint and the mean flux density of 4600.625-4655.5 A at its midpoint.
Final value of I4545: 0.05 mag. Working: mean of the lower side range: 143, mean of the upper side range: 178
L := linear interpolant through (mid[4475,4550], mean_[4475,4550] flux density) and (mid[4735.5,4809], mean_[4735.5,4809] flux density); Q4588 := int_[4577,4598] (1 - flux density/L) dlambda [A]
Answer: -3.7 A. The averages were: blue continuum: 138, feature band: 169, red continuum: 158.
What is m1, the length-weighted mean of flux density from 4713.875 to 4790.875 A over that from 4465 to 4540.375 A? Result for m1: 1.19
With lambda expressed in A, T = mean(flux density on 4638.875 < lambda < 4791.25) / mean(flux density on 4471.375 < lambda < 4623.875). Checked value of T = 1.1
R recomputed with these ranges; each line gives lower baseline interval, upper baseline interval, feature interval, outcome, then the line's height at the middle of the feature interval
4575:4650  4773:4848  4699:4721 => -0.11 mag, 165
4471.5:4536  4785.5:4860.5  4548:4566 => -0.16 mag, 140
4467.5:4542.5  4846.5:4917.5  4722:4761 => -0.08 mag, 161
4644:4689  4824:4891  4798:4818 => 0.06 mag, 167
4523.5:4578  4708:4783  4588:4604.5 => -0.17 mag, 154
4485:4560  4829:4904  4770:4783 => 0.20 mag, 162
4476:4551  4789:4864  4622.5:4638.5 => -0.18 mag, 147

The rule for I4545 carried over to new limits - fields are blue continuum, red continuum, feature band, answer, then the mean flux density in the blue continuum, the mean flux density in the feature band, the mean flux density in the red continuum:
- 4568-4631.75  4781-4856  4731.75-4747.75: -0.08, 177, 177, 158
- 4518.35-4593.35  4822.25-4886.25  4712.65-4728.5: -0.11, 153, 177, 165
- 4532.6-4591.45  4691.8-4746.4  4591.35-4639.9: -0.10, 157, 180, 178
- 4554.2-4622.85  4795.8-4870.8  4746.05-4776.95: 0.05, 175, 158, 162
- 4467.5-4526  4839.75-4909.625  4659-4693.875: -0.11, 138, 172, 173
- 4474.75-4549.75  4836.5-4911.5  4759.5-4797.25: 0.14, 138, 145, 173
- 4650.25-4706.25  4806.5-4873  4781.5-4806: 0.08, 175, 153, 162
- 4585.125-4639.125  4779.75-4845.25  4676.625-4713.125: -0.06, 179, 178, 155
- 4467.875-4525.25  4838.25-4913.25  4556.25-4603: -0.17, 138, 172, 174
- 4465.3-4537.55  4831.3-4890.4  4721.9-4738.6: -0.08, 135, 167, 168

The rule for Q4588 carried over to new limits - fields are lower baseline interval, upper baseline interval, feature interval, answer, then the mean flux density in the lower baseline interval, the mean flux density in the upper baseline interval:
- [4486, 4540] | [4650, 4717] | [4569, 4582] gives -1.39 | 138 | 176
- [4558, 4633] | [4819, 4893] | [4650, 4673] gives 0.28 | 175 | 165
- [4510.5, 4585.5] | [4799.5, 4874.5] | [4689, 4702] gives -2.28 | 152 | 162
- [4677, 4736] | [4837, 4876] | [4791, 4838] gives 3.65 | 176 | 168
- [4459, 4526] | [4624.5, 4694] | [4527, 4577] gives -1.28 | 134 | 173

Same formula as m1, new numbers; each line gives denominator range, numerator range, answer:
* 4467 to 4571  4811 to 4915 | 1.19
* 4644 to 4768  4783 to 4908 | 0.95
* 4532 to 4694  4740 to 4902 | 0.96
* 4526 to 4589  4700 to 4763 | 1.14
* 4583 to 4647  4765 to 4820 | 0.84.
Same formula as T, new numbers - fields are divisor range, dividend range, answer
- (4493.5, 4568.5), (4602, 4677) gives 1.20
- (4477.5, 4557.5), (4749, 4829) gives 1.09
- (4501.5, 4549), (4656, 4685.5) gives 1.20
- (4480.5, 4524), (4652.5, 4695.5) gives 1.21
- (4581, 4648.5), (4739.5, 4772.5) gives 0.93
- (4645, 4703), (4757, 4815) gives 0.86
